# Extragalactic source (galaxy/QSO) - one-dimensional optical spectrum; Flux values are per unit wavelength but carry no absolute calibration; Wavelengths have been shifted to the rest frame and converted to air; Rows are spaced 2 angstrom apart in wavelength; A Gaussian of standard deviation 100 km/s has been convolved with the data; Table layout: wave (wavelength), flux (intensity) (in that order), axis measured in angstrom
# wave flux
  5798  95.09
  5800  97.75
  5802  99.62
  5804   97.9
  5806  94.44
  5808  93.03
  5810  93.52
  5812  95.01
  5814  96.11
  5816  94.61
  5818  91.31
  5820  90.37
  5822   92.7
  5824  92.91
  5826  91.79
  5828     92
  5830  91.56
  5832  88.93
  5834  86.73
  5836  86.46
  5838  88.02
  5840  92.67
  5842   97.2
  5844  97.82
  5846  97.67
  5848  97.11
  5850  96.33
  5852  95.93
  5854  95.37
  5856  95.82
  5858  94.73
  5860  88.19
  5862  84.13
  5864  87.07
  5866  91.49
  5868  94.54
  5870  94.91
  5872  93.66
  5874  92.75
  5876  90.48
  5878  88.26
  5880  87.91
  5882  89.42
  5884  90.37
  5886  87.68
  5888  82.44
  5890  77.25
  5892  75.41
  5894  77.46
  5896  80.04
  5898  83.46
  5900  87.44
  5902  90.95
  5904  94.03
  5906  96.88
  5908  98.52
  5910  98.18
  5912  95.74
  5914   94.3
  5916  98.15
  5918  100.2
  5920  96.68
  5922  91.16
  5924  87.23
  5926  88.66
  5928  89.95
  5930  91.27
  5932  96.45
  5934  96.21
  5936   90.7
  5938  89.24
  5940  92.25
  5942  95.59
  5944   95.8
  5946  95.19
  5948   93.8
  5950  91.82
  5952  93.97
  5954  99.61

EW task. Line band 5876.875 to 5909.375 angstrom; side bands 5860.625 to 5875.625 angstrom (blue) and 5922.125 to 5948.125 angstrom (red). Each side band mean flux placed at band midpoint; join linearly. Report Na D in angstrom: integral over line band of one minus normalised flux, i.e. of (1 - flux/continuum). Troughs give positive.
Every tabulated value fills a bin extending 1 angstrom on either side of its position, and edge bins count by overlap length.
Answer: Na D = 1.7 angstrom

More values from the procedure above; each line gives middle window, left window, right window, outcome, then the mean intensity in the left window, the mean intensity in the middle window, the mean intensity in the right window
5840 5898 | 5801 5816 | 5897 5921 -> 3.0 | 95.6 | 90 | 94.5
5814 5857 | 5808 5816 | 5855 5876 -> 0.1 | 94.6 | 93.1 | 91.7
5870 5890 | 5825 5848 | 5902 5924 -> 1.1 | 92.1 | 88.9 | 95.7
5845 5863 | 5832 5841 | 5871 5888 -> -1.0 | 88.5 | 93.9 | 89.6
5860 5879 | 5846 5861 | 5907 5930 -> 0.8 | 95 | 90.7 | 94.3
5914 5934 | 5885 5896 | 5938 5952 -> -1.2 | 80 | 93.5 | 93.7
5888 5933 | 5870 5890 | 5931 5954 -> 0.6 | 88.9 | 90.3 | 94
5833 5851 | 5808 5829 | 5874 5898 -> -0.7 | 93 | 93.3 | 84.6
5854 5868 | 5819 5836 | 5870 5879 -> 0.1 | 90.6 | 90.9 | 91.7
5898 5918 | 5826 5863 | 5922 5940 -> -0.7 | 92.6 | 94.6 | 91.3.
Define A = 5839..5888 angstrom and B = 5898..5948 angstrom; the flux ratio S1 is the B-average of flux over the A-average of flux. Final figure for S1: 1.01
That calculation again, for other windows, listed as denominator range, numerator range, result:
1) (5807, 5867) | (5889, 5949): 0.99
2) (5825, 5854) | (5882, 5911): 0.94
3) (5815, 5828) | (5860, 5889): 0.97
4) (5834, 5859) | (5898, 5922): 1.01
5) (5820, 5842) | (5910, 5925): 1.05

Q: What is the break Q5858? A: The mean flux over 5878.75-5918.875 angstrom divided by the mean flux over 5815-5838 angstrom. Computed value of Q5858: 0.98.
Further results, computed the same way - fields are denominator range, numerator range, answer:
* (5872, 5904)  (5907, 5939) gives 1.09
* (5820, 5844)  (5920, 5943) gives 1.01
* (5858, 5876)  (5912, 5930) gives 1.03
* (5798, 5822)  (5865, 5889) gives 0.95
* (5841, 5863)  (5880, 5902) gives 0.88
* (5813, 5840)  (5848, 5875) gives 1.02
